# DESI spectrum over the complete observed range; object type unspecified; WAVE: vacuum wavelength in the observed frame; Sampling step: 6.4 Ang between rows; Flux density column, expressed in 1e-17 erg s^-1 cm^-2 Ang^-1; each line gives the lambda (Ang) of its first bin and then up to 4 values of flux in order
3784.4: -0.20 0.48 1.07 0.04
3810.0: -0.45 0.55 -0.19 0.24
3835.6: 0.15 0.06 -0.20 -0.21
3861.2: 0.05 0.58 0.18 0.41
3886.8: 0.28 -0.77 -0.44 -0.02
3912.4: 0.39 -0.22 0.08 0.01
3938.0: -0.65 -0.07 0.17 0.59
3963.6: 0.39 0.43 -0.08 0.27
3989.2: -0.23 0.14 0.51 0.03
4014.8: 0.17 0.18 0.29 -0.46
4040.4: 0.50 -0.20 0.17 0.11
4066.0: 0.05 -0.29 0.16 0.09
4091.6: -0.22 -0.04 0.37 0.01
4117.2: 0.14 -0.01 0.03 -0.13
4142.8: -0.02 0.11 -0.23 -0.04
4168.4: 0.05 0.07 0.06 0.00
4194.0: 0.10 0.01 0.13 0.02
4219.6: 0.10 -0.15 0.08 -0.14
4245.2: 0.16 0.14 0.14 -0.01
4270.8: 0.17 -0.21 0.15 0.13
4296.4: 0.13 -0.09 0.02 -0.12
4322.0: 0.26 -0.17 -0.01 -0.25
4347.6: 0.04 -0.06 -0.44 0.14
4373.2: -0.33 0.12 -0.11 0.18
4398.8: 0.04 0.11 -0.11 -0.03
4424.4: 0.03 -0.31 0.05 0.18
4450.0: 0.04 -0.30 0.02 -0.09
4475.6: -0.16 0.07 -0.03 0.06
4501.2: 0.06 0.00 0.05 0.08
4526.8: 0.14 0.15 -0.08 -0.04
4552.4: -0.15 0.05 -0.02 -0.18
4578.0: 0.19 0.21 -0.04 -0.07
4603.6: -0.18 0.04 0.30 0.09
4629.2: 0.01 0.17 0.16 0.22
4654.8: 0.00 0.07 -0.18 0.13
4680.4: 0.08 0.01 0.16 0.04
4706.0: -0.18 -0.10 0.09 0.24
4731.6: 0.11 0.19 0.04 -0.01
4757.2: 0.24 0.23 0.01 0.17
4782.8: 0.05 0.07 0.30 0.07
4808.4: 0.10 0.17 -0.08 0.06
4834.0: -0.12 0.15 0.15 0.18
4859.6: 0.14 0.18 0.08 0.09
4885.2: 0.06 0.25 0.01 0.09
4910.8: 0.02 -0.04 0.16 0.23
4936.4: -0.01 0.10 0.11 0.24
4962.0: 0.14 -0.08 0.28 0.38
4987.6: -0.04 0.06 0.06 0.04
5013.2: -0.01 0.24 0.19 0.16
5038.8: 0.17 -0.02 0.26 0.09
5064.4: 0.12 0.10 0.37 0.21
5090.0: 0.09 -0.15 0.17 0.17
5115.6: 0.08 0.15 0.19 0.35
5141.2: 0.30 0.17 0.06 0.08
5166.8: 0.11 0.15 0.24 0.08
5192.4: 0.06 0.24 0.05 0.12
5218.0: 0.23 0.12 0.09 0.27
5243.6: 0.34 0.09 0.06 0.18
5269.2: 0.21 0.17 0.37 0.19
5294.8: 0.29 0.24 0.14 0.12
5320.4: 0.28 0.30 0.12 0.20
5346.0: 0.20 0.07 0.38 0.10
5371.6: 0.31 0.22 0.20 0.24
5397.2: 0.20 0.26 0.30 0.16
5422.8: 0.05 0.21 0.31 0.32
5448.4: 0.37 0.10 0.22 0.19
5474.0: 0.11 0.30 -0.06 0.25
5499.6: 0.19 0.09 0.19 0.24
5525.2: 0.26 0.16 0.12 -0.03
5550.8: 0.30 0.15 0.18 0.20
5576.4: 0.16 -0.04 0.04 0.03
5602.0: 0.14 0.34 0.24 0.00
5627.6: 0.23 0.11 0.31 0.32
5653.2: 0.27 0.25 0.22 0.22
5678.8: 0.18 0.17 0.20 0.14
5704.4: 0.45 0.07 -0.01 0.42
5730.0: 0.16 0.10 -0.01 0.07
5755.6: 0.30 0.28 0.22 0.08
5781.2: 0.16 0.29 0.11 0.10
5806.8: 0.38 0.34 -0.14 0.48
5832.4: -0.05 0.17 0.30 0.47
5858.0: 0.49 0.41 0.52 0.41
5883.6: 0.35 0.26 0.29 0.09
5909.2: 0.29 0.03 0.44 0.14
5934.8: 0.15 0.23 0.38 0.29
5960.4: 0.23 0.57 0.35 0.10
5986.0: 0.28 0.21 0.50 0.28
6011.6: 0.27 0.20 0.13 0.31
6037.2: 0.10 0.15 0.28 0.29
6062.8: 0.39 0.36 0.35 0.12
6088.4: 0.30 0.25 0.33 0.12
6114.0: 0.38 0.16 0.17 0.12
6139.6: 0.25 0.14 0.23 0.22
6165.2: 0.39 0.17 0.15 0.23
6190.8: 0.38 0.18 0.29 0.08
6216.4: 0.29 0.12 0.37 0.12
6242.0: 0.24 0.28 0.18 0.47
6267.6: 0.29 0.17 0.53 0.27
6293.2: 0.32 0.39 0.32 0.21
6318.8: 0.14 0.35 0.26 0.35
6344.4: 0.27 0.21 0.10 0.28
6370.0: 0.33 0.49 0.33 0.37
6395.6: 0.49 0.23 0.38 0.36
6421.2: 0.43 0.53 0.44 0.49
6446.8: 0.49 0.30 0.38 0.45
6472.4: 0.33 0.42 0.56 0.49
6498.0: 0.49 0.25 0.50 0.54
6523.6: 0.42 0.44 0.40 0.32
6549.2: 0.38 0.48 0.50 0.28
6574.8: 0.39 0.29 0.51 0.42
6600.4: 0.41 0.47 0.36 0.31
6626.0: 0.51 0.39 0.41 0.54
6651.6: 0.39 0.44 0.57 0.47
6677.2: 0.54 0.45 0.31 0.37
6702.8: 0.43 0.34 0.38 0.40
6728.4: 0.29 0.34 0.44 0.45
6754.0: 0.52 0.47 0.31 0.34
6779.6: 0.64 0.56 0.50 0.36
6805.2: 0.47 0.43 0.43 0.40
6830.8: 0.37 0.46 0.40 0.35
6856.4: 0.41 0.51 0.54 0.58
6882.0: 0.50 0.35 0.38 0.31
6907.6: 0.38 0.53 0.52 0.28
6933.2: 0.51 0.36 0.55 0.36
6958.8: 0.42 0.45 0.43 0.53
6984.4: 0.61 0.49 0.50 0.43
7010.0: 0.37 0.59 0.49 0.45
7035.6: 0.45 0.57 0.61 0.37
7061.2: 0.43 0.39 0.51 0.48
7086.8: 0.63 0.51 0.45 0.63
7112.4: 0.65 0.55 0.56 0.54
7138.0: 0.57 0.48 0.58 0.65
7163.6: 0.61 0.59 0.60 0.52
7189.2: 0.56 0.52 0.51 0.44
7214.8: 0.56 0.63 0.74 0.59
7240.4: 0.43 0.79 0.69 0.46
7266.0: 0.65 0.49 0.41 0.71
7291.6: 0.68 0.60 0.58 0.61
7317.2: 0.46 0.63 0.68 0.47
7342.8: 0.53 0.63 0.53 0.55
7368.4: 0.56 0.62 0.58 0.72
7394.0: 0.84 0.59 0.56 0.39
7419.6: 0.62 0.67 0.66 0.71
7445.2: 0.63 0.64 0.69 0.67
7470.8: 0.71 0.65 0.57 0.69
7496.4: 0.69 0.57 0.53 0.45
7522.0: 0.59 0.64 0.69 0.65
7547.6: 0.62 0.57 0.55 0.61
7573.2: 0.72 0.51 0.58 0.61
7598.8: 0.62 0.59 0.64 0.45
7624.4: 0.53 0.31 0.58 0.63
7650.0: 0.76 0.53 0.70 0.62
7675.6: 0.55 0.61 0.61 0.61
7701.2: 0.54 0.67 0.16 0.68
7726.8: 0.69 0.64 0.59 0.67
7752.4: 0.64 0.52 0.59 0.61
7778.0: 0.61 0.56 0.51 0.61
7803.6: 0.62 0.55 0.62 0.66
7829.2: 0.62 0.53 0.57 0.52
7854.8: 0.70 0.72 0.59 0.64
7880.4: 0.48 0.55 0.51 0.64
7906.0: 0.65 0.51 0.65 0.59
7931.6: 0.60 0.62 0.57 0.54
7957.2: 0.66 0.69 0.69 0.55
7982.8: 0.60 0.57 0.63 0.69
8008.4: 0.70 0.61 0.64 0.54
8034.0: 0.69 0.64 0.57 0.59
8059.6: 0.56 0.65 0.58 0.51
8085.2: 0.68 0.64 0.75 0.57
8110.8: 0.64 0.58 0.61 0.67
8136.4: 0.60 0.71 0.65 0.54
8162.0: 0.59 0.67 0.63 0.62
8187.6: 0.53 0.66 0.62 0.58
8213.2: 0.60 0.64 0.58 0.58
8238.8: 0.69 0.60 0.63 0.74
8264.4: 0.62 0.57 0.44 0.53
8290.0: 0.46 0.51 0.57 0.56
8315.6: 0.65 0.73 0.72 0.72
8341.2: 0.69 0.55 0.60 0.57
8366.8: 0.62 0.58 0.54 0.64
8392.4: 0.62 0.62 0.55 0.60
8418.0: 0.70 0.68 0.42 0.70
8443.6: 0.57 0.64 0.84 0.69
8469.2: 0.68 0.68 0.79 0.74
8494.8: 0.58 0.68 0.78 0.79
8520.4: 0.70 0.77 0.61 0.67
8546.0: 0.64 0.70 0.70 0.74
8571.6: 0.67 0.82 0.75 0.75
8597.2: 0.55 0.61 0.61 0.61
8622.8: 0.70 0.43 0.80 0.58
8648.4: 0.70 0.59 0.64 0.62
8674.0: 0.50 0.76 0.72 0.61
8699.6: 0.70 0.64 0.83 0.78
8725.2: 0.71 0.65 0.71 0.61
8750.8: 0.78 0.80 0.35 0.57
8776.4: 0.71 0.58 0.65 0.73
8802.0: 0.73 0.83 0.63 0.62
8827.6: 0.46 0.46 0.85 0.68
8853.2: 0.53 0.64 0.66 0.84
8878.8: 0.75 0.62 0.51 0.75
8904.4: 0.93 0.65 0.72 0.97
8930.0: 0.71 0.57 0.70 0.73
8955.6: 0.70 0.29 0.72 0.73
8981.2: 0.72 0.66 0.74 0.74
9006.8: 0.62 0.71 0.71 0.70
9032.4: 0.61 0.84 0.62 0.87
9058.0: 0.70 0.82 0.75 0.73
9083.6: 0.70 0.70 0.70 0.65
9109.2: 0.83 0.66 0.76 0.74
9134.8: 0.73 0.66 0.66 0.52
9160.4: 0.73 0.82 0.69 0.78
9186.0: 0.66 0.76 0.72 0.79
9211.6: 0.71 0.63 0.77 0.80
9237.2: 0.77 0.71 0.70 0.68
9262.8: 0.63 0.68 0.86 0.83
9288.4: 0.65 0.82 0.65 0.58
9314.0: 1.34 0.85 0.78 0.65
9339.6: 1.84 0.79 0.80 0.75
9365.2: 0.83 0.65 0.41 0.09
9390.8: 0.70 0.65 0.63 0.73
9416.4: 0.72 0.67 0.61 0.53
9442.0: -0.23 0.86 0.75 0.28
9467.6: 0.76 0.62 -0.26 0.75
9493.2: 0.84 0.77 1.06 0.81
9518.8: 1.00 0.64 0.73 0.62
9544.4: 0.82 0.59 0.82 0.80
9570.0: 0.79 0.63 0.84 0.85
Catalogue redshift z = 0.601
